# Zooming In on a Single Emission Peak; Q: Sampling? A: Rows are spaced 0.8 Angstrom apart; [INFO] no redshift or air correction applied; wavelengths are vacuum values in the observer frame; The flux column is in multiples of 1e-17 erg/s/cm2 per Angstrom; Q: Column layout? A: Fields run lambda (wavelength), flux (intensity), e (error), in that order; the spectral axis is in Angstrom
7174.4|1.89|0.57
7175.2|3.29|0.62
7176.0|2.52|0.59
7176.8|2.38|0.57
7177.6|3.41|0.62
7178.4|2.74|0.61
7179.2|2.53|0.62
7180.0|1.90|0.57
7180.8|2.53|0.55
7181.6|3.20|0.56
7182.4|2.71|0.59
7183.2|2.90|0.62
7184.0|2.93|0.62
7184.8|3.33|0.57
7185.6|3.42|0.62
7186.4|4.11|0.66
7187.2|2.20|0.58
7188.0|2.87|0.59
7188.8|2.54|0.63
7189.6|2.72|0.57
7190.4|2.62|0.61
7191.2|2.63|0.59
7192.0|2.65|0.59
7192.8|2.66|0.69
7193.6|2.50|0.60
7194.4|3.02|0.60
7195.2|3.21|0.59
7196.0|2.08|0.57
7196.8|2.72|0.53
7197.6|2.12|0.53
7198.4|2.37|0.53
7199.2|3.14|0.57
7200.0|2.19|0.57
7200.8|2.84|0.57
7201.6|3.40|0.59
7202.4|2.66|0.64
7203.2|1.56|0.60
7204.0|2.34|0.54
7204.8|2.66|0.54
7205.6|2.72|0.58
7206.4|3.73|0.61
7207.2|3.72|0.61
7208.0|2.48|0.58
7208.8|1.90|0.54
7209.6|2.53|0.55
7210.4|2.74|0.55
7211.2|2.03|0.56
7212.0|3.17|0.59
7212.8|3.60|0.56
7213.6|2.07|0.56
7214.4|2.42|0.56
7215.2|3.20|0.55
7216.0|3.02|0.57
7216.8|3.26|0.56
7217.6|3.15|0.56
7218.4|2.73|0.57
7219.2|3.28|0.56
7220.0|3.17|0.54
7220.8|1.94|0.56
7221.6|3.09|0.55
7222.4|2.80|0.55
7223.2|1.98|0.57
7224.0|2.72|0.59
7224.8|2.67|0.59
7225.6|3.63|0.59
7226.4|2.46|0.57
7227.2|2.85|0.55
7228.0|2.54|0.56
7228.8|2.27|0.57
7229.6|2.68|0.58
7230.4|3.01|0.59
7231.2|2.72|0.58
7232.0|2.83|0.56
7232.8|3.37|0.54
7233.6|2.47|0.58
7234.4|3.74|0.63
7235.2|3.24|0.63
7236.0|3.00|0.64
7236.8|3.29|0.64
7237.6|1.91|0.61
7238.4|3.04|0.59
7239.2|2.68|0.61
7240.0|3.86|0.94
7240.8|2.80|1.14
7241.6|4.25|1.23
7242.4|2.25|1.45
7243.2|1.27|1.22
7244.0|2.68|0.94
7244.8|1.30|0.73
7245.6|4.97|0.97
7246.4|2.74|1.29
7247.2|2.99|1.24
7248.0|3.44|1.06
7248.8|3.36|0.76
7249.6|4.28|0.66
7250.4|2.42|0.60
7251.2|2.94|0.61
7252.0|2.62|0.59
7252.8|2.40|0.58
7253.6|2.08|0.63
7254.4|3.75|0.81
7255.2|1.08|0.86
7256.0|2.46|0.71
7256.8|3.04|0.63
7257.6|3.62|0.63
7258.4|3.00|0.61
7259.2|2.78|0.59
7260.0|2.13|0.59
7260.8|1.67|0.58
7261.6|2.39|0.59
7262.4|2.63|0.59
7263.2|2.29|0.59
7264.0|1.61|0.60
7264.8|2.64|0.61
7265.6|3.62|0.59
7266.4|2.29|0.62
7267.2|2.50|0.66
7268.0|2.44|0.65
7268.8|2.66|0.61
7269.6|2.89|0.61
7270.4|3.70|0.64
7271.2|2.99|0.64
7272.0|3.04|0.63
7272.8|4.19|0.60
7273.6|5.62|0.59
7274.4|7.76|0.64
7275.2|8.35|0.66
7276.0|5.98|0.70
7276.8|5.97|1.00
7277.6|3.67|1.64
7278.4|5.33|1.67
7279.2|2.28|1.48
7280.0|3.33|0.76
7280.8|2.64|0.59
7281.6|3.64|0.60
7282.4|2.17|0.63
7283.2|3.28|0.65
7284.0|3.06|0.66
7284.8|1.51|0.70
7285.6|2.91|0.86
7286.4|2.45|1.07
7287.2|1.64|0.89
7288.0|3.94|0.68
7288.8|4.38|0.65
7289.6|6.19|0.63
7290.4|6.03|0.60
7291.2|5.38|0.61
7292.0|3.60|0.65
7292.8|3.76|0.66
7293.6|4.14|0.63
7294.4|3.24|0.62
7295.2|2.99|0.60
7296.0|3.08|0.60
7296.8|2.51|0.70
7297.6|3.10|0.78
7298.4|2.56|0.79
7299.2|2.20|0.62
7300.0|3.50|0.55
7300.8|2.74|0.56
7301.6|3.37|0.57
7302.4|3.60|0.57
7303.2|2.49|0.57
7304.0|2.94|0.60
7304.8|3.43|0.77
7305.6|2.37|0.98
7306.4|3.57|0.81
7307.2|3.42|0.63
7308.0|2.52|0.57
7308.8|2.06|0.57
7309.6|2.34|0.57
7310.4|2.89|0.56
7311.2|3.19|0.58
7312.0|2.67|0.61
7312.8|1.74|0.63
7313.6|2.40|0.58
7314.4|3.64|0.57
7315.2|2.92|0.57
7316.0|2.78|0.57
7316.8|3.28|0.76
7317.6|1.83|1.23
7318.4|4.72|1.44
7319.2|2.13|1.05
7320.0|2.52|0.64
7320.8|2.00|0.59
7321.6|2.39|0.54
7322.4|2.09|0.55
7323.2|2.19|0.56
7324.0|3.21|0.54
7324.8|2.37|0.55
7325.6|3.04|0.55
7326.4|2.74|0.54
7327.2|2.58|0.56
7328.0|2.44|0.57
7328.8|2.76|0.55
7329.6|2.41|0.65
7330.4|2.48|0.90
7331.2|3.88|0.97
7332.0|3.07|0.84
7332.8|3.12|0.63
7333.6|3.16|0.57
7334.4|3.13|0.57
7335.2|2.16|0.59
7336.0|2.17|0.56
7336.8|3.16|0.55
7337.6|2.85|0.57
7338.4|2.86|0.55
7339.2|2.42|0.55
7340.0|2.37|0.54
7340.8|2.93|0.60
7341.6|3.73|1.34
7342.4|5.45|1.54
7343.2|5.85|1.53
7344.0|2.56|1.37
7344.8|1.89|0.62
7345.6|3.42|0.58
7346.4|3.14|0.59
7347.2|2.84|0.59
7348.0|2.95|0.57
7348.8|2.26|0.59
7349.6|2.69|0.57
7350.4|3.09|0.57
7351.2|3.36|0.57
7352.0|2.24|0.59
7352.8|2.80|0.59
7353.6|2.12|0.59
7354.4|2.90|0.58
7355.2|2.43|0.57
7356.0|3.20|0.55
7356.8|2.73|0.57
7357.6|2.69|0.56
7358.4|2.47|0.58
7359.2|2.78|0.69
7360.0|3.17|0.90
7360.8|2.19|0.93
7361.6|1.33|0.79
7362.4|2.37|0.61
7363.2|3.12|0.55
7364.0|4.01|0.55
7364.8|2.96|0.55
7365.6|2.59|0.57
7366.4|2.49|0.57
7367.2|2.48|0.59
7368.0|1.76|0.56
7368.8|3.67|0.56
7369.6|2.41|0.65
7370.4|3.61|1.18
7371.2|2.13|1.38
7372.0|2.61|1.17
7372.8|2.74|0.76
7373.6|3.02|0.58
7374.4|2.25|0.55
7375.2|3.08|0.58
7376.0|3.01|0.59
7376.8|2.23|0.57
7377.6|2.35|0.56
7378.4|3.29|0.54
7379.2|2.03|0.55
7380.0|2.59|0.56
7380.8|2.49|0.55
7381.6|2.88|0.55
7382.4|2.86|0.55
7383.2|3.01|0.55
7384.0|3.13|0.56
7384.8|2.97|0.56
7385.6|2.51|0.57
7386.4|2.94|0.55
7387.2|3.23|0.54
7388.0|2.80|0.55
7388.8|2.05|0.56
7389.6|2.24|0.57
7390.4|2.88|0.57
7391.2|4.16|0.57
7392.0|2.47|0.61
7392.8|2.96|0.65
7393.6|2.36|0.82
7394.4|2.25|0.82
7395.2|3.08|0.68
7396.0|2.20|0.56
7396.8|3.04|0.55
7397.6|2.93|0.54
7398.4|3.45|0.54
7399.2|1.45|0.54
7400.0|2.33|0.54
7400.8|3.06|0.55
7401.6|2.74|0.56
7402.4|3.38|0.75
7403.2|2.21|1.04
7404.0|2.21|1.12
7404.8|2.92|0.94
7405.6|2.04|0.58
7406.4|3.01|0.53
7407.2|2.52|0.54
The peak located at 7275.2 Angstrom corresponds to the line [S II] 6716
